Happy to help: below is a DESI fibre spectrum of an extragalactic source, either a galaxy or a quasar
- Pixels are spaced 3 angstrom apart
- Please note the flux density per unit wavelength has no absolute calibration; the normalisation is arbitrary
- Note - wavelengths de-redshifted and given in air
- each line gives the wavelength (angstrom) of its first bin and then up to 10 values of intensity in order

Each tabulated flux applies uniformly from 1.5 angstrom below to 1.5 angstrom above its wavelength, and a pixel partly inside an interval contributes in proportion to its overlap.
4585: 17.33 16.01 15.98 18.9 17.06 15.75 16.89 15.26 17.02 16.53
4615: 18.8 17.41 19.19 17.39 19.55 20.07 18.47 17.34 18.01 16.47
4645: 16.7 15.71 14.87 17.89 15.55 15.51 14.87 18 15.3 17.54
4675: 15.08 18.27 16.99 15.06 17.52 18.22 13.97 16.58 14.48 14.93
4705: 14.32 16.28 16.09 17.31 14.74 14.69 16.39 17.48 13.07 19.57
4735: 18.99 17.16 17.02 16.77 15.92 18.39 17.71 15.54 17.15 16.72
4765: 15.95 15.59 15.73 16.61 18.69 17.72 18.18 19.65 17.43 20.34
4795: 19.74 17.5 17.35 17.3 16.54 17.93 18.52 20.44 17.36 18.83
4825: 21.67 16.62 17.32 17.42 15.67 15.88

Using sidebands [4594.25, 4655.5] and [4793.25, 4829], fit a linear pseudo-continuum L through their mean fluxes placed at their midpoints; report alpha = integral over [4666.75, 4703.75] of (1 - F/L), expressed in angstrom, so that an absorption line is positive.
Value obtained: 3.1 angstrom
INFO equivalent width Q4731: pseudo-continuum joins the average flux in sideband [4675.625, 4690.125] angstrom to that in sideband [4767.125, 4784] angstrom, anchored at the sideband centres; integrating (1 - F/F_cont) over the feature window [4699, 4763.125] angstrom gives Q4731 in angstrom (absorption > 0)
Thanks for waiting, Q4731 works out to 2.30 angstrom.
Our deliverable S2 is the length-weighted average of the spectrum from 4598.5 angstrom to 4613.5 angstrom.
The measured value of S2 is 16.3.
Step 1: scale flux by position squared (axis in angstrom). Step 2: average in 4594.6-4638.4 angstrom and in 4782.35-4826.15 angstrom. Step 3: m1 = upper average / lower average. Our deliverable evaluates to 1.14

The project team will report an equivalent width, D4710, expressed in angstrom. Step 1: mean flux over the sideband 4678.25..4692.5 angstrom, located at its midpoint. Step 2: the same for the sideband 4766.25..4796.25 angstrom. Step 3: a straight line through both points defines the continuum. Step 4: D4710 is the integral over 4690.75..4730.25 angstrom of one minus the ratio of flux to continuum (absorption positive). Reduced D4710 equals 3.8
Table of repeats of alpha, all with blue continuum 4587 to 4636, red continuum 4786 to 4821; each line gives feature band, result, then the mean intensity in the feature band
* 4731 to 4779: 2.7 angstrom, 17.1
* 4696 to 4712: 2.3 angstrom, 15.3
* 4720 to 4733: 1.2 angstrom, 16.3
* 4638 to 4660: 1.6 angstrom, 16.4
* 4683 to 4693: 0.7 angstrom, 16.6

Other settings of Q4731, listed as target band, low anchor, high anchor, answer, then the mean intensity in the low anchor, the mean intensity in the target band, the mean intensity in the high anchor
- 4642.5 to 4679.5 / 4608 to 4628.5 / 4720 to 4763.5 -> 2.83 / 18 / 16.3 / 16.9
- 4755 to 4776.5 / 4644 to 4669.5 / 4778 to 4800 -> 2.20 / 16.1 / 16.3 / 18.6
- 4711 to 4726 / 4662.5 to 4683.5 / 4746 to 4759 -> 0.73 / 16.6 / 16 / 17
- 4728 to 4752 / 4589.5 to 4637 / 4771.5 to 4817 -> 1.07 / 17.6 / 17.2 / 18.2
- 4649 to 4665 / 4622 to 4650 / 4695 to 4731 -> 1.24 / 17.7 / 15.8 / 15.6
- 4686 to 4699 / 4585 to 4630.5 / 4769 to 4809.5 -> 0.98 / 17.4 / 16.3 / 17.9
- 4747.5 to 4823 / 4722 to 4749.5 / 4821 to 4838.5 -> -0.92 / 17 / 17.7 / 17.9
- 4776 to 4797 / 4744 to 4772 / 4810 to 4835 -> -1.66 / 16.5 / 18.8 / 18.5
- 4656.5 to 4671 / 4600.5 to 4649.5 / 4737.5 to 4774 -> 1.11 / 17.5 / 15.9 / 16.6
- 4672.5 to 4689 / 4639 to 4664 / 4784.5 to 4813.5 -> -0.18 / 16.1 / 16.7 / 18.2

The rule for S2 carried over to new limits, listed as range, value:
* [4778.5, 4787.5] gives 18.5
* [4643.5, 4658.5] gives 16.1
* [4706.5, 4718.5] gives 16.1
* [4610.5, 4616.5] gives 17.7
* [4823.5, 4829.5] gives 19.1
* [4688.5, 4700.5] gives 15.8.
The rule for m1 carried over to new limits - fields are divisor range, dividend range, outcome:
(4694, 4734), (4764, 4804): 1.15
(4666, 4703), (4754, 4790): 1.09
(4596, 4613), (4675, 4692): 1.07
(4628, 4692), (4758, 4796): 1.10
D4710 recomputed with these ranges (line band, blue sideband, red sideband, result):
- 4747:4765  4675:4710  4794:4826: 0.4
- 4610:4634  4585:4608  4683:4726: -2.9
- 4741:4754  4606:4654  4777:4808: 0.6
